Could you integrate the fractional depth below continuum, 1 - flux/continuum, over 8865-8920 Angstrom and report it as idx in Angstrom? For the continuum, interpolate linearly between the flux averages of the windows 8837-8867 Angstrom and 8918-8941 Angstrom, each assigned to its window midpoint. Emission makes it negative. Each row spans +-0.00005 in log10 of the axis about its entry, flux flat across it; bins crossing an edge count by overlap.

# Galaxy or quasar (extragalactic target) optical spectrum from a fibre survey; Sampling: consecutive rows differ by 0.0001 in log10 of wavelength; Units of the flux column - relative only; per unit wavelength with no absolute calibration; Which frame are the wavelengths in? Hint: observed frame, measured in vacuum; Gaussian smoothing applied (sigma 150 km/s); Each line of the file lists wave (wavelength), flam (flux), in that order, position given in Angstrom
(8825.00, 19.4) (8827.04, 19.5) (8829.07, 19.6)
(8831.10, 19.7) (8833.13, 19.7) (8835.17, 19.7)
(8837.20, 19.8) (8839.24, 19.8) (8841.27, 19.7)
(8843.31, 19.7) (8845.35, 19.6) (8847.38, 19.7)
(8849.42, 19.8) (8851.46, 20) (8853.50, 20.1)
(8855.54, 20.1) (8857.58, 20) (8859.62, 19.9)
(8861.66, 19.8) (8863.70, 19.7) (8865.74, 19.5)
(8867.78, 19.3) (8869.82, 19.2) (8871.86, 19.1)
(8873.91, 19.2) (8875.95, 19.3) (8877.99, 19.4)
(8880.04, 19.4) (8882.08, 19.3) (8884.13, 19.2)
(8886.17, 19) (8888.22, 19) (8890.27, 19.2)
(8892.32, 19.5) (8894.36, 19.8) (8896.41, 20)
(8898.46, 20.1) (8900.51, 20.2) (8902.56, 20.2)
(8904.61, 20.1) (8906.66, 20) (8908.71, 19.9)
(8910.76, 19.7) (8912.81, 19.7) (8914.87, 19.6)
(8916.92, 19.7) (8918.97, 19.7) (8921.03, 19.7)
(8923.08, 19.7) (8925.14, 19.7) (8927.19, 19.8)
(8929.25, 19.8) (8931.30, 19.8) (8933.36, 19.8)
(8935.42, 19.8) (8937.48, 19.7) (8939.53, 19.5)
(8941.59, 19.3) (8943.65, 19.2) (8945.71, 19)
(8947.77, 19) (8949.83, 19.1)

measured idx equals 0.5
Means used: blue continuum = 19.8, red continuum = 19.7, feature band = 19.6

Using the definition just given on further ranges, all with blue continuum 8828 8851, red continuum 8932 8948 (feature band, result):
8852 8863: -0.2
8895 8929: -0.6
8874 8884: 0.1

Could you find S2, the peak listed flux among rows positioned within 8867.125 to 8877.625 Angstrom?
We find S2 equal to 19.3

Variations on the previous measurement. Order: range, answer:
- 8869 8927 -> 20.2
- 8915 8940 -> 19.8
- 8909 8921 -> 19.7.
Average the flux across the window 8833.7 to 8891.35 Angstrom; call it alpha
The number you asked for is 19.6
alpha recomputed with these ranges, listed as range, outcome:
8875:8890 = 19.2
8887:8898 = 19.5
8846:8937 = 19.7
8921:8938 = 19.8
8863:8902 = 19.5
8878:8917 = 19.7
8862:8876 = 19.4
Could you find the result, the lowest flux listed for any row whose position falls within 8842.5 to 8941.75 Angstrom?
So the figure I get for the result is 19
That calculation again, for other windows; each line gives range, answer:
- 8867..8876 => 19.1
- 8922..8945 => 19.2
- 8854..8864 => 19.7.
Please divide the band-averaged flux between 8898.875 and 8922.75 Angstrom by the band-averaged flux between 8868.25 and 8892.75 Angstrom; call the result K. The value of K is 1.03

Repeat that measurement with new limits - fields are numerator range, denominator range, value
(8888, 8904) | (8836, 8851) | 1.00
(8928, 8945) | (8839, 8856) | 0.99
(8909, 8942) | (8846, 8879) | 1.00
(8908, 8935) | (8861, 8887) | 1.02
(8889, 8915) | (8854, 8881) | 1.02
